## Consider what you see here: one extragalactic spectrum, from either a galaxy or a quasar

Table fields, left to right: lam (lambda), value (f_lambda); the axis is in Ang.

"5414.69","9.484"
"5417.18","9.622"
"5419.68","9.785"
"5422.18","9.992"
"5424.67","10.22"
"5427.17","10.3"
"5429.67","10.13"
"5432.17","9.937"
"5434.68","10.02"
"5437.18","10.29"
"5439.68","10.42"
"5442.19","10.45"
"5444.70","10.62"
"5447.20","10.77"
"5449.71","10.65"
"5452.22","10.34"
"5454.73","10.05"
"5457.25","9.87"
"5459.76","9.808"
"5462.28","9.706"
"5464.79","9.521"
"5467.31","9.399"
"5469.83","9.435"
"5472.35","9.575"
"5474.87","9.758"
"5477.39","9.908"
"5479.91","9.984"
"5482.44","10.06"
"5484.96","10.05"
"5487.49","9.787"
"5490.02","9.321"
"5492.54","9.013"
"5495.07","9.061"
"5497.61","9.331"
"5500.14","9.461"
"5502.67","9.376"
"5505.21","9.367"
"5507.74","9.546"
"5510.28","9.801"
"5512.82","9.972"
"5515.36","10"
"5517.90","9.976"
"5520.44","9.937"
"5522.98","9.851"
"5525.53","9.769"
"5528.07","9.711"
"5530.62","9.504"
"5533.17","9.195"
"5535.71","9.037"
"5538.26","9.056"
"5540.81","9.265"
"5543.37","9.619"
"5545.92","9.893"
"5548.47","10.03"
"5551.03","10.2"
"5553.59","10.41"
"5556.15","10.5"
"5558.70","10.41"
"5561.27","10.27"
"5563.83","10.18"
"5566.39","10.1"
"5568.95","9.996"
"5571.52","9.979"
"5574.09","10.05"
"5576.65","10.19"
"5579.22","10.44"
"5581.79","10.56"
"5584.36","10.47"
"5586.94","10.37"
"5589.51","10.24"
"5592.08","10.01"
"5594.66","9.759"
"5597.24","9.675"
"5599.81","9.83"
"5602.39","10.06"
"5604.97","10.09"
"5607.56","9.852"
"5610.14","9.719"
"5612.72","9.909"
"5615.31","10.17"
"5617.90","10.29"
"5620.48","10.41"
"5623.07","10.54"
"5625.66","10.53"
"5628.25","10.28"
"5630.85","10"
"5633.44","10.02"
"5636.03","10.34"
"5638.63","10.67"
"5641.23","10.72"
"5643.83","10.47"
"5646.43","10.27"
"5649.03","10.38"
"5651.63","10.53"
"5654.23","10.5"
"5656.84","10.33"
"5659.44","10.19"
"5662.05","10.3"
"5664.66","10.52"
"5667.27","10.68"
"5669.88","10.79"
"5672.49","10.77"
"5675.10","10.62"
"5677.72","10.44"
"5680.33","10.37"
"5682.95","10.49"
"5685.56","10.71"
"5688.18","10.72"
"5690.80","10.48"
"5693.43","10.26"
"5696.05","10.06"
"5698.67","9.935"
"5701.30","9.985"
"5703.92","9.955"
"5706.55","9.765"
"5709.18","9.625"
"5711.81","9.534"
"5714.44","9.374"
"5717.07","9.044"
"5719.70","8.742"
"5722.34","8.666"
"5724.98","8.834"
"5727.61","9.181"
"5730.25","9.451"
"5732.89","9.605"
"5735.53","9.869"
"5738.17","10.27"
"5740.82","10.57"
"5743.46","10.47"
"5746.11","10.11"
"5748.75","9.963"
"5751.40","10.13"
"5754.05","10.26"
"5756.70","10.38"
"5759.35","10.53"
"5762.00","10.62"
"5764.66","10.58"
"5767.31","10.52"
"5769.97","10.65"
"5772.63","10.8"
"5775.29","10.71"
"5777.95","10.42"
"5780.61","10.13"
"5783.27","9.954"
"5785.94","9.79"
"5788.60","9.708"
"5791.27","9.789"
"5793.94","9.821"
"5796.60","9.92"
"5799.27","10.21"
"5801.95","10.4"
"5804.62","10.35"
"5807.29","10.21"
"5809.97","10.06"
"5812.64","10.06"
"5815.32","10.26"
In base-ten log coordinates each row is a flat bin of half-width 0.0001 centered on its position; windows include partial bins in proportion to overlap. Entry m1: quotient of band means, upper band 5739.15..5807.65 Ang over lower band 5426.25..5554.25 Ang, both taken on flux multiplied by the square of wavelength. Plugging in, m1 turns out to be 1.2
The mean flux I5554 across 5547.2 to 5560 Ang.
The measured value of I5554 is 10.3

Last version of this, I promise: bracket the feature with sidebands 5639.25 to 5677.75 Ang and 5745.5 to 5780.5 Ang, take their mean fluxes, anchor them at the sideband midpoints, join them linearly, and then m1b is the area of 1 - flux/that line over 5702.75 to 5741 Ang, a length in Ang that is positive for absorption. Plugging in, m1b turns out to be 3.6 Ang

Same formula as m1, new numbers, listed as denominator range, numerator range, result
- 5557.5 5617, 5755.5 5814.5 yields 1.09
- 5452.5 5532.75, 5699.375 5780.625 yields 1.12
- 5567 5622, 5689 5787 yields 1.04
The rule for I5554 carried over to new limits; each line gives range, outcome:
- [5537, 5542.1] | 9.15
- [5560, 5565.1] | 10.2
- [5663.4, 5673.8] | 10.7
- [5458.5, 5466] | 9.69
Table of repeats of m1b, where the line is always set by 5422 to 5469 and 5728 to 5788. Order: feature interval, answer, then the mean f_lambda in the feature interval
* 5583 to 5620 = 0.5 Ang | 10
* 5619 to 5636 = -0.2 Ang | 10.3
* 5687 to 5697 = -0.2 Ang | 10.4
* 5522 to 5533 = 0.5 Ang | 9.65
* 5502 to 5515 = 0.6 Ang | 9.65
